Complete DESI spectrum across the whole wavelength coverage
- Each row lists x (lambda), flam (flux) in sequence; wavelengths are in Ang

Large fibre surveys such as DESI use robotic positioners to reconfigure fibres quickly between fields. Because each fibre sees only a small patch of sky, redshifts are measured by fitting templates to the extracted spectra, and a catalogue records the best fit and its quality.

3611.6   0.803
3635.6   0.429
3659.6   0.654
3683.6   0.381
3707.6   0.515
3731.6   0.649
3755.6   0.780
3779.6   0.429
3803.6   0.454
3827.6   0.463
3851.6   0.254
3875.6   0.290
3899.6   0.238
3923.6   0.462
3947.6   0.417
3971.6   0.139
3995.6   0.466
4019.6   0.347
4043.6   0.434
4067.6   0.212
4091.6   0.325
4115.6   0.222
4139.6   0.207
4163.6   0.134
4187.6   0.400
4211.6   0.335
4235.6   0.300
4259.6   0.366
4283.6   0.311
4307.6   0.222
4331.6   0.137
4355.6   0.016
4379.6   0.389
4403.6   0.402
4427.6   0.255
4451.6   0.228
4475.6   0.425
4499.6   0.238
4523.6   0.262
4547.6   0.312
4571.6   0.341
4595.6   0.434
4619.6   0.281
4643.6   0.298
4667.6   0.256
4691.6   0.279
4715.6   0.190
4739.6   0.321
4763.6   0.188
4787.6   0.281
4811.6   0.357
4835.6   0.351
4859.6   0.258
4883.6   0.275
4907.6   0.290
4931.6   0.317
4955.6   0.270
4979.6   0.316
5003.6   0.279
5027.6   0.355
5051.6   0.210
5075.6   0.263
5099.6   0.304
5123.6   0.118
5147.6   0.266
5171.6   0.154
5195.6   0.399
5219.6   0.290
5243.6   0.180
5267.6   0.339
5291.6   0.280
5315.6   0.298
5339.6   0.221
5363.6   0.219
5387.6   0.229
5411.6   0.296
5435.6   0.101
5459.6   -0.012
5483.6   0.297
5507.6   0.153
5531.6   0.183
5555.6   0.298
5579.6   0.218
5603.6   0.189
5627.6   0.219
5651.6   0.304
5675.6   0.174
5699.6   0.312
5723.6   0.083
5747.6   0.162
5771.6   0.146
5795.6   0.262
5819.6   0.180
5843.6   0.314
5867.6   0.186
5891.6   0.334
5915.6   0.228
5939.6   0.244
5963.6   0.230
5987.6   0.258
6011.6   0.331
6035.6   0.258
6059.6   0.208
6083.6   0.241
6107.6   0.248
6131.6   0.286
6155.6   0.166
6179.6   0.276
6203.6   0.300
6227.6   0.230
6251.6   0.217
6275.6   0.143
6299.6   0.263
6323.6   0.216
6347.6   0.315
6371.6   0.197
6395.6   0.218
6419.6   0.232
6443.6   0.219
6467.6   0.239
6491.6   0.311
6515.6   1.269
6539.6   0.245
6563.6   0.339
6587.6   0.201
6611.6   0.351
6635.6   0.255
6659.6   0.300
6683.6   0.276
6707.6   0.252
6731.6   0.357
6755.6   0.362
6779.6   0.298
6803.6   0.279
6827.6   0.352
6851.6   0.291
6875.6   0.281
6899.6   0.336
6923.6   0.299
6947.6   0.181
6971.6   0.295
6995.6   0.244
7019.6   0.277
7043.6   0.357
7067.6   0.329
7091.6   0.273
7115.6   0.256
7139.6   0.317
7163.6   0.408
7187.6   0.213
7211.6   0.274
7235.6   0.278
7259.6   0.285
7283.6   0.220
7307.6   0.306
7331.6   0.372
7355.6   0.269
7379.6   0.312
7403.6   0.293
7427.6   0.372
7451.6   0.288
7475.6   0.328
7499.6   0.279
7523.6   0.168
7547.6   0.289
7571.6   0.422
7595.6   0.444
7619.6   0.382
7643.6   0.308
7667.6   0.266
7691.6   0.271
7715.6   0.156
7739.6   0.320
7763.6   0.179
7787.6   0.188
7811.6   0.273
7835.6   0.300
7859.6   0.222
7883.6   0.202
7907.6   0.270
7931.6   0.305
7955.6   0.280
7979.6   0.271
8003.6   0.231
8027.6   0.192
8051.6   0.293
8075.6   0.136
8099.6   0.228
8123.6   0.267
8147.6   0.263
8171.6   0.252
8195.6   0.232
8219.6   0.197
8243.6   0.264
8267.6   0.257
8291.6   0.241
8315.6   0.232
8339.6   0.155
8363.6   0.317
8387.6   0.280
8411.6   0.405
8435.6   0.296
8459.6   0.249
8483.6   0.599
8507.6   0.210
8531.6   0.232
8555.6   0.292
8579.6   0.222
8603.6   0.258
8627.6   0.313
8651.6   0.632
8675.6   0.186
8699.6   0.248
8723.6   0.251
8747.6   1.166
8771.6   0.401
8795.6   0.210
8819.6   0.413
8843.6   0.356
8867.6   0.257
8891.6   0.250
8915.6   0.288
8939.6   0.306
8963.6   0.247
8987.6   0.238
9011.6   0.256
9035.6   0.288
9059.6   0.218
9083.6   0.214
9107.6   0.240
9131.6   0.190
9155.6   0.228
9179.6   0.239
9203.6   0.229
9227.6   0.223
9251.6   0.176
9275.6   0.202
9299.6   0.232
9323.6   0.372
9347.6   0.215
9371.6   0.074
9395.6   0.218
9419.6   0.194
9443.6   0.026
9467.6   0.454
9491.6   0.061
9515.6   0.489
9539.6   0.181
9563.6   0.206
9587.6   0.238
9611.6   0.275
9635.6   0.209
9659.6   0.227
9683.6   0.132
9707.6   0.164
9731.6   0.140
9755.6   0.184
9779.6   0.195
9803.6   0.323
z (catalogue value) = 0.75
